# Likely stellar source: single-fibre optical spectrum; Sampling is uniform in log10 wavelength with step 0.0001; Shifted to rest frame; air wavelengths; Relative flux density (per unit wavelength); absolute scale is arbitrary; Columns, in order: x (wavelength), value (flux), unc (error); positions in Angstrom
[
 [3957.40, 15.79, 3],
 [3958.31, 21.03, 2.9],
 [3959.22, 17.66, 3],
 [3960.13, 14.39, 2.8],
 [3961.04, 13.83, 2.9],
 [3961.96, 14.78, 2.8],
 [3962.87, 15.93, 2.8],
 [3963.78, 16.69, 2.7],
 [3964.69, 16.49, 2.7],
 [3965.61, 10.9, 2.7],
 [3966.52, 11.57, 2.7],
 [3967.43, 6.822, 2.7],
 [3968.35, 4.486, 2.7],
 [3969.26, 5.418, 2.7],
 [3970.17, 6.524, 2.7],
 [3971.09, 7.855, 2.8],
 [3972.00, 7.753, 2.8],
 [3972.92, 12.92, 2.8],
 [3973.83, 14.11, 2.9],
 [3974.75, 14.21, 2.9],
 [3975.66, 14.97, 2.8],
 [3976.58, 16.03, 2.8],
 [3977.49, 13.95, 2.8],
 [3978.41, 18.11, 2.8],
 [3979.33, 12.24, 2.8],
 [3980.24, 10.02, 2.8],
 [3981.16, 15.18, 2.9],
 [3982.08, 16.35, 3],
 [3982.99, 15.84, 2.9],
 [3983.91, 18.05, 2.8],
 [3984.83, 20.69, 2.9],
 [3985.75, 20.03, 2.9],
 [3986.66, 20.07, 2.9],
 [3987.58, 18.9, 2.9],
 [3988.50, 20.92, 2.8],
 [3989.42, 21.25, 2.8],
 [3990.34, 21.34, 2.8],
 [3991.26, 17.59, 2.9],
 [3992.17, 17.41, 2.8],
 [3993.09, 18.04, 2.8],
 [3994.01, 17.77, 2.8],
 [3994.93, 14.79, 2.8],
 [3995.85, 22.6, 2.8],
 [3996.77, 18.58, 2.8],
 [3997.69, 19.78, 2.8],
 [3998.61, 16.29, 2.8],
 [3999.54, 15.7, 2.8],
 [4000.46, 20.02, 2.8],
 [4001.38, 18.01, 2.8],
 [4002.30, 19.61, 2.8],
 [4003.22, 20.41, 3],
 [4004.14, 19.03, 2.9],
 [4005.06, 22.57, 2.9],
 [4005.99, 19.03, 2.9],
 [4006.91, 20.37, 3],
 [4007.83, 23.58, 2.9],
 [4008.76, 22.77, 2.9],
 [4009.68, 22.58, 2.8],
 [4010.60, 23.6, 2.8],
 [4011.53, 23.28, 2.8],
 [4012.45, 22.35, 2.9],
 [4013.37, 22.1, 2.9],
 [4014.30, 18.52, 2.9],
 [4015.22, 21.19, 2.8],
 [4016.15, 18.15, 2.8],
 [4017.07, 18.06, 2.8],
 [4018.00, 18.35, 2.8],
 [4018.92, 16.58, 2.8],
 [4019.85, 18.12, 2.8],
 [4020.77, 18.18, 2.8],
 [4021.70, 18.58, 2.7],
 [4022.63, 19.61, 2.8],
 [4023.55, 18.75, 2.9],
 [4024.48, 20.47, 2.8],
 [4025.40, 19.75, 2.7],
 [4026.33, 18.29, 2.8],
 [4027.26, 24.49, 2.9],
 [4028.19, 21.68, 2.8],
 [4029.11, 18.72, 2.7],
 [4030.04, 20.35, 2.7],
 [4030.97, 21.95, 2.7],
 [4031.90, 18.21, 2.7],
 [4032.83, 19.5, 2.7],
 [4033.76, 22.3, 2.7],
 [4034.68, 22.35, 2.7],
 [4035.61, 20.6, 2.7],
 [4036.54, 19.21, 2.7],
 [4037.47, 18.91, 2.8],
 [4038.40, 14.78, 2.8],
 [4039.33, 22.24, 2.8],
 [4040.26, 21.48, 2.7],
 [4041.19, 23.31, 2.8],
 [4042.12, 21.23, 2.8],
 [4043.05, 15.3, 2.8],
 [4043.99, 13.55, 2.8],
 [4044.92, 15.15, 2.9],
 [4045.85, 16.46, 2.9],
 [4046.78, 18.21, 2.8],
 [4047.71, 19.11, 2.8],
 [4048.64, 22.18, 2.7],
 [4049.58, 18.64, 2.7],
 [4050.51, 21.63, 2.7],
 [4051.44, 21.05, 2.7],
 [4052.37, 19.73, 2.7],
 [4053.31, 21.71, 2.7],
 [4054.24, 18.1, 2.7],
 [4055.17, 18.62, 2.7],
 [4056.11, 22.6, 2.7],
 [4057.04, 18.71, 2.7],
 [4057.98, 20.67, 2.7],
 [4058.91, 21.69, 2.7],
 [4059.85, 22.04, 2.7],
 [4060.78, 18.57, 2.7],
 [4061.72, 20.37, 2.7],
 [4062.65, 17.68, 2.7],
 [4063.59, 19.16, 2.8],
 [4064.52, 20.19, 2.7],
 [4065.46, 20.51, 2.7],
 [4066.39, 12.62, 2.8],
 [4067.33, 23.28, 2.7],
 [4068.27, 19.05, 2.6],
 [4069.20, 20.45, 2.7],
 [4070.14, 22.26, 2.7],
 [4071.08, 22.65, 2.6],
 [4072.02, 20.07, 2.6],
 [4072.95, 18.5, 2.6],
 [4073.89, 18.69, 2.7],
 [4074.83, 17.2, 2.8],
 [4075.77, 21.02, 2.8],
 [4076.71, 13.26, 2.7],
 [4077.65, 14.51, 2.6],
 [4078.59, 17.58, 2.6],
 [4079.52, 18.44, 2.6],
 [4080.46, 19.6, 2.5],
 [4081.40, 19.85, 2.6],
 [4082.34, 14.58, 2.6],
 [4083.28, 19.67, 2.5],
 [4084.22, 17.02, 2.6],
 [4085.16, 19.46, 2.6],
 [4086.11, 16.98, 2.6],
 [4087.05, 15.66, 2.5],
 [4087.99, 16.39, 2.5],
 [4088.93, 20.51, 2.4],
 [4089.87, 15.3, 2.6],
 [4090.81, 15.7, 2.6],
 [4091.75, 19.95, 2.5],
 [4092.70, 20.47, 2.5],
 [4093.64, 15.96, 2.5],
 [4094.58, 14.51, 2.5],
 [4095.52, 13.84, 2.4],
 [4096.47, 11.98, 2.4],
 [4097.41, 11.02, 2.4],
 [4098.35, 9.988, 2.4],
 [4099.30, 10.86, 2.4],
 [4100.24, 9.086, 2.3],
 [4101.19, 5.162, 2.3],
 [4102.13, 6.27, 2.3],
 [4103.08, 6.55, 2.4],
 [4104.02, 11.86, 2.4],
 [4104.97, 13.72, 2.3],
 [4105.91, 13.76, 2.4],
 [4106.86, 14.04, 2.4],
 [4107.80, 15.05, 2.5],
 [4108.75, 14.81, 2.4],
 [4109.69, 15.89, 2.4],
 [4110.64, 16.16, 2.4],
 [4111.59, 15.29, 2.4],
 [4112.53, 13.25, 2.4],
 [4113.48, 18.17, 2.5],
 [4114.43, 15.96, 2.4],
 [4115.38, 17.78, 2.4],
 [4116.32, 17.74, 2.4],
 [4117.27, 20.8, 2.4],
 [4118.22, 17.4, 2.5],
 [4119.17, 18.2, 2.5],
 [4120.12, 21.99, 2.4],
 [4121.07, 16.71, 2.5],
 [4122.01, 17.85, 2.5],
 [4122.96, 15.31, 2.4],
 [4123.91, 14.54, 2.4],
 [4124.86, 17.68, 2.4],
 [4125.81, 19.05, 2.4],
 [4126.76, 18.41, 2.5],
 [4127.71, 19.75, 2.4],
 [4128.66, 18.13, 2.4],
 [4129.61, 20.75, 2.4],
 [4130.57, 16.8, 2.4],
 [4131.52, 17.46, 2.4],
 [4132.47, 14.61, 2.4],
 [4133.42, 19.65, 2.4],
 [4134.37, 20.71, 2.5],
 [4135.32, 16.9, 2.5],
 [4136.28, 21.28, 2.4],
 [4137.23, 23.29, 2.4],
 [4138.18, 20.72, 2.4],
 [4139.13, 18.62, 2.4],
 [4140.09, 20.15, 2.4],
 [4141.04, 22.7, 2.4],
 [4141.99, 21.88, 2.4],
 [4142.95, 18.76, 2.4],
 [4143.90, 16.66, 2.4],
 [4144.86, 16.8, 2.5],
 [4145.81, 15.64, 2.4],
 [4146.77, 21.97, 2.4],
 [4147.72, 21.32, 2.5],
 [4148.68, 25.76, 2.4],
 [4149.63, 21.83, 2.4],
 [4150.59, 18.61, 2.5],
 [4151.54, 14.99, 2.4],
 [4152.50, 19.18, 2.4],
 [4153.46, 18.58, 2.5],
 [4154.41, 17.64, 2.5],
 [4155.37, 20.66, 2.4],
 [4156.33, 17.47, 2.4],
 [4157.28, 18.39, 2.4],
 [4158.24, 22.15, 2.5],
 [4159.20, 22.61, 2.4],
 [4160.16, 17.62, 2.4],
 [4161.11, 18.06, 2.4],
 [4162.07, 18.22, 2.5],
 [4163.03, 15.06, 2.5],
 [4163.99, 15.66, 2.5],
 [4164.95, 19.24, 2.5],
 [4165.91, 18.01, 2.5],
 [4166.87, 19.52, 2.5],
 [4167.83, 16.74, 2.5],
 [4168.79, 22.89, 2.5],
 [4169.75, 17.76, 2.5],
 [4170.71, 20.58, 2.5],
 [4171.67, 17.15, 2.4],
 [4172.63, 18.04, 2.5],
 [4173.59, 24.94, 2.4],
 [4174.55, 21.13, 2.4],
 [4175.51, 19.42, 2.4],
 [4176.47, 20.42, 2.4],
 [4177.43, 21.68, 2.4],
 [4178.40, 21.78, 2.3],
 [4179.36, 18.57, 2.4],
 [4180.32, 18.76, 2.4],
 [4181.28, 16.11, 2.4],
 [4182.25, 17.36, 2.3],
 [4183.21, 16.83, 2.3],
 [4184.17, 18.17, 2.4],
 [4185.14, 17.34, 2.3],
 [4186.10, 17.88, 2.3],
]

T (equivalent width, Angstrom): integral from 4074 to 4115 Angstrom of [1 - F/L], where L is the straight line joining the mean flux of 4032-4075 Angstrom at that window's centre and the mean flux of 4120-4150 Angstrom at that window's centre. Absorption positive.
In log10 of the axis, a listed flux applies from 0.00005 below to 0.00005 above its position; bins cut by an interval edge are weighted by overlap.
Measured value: 9.1 Angstrom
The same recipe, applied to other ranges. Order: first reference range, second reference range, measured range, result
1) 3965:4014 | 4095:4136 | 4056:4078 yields -4.7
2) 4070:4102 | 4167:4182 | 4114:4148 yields -1.4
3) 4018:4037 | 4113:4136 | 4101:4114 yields 3.8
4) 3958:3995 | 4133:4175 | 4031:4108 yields -1.7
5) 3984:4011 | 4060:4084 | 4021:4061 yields -1.2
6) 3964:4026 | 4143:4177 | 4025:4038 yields -2.0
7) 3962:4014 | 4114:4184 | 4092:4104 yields 4.5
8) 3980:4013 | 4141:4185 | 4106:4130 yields 2.6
